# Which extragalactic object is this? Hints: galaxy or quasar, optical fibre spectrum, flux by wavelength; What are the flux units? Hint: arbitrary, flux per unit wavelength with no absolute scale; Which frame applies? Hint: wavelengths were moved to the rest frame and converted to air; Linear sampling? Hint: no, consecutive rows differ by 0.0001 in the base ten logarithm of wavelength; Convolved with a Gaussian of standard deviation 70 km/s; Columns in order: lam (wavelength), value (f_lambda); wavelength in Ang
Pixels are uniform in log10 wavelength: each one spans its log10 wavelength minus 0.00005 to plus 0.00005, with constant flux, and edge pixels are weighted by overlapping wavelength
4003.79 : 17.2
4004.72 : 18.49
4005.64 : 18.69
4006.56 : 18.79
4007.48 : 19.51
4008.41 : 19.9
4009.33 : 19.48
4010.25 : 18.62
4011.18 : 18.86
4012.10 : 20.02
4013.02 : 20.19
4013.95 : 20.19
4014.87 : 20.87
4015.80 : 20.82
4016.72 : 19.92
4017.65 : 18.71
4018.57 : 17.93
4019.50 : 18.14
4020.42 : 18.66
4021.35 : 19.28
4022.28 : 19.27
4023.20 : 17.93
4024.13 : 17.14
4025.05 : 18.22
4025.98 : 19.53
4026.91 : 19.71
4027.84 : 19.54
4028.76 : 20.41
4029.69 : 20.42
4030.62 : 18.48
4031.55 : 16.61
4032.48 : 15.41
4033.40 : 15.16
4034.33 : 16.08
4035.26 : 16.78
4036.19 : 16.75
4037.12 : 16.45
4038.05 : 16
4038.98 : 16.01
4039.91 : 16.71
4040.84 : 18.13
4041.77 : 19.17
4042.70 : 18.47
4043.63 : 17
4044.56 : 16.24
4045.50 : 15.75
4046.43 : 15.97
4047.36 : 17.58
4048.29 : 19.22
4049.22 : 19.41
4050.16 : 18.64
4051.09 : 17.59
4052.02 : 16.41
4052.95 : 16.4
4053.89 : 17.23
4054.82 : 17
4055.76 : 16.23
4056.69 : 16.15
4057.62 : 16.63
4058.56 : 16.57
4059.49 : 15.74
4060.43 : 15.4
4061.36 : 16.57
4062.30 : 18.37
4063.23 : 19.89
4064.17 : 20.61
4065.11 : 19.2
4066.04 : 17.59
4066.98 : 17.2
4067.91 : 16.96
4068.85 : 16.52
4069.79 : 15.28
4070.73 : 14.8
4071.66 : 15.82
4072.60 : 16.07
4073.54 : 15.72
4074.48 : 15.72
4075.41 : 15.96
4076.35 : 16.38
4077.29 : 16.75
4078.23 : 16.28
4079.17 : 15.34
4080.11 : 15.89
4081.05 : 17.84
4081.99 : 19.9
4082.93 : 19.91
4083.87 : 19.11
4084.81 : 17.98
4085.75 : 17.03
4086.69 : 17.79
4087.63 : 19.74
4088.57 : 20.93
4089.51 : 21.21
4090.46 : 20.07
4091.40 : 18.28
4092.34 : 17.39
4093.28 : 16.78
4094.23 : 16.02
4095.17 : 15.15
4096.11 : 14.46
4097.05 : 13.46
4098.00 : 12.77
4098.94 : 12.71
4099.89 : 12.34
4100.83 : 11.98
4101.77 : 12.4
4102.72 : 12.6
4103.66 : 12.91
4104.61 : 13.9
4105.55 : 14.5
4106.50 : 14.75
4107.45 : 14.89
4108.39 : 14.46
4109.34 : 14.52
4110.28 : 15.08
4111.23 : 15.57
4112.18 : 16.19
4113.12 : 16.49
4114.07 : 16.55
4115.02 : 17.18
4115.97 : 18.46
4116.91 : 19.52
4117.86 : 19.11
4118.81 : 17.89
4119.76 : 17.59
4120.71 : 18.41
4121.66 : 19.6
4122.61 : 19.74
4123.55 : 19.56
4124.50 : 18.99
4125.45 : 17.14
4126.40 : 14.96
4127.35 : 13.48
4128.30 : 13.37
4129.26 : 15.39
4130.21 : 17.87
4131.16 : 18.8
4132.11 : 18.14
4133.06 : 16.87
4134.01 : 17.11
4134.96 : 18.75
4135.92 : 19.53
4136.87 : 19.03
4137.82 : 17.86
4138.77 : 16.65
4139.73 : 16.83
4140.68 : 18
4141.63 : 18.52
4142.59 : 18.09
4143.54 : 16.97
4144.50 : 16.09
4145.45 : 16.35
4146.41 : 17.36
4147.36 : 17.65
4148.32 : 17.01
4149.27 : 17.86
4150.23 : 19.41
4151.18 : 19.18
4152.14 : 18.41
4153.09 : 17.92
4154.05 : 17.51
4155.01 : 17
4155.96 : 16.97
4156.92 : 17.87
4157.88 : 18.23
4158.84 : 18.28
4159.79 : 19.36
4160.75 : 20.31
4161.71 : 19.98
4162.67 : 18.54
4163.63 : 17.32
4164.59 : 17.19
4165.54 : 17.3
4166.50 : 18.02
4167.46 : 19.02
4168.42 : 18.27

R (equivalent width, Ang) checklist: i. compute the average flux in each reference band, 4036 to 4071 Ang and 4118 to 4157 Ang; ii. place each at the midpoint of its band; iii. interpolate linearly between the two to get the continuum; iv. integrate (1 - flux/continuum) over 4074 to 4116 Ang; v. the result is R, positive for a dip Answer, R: 3.1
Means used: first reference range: 17.2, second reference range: 17.6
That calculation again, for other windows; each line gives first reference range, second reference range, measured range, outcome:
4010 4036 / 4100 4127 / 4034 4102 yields 2.20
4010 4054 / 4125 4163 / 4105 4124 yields 0.80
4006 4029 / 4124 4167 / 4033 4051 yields 1.70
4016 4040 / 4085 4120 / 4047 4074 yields -0.03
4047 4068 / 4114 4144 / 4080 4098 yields -0.15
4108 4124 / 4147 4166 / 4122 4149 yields 0.62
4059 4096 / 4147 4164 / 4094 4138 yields 4.23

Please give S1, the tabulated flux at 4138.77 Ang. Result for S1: 16.65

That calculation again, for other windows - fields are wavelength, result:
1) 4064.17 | 20.61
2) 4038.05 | 16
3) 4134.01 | 17.11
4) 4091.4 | 18.28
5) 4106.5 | 14.75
